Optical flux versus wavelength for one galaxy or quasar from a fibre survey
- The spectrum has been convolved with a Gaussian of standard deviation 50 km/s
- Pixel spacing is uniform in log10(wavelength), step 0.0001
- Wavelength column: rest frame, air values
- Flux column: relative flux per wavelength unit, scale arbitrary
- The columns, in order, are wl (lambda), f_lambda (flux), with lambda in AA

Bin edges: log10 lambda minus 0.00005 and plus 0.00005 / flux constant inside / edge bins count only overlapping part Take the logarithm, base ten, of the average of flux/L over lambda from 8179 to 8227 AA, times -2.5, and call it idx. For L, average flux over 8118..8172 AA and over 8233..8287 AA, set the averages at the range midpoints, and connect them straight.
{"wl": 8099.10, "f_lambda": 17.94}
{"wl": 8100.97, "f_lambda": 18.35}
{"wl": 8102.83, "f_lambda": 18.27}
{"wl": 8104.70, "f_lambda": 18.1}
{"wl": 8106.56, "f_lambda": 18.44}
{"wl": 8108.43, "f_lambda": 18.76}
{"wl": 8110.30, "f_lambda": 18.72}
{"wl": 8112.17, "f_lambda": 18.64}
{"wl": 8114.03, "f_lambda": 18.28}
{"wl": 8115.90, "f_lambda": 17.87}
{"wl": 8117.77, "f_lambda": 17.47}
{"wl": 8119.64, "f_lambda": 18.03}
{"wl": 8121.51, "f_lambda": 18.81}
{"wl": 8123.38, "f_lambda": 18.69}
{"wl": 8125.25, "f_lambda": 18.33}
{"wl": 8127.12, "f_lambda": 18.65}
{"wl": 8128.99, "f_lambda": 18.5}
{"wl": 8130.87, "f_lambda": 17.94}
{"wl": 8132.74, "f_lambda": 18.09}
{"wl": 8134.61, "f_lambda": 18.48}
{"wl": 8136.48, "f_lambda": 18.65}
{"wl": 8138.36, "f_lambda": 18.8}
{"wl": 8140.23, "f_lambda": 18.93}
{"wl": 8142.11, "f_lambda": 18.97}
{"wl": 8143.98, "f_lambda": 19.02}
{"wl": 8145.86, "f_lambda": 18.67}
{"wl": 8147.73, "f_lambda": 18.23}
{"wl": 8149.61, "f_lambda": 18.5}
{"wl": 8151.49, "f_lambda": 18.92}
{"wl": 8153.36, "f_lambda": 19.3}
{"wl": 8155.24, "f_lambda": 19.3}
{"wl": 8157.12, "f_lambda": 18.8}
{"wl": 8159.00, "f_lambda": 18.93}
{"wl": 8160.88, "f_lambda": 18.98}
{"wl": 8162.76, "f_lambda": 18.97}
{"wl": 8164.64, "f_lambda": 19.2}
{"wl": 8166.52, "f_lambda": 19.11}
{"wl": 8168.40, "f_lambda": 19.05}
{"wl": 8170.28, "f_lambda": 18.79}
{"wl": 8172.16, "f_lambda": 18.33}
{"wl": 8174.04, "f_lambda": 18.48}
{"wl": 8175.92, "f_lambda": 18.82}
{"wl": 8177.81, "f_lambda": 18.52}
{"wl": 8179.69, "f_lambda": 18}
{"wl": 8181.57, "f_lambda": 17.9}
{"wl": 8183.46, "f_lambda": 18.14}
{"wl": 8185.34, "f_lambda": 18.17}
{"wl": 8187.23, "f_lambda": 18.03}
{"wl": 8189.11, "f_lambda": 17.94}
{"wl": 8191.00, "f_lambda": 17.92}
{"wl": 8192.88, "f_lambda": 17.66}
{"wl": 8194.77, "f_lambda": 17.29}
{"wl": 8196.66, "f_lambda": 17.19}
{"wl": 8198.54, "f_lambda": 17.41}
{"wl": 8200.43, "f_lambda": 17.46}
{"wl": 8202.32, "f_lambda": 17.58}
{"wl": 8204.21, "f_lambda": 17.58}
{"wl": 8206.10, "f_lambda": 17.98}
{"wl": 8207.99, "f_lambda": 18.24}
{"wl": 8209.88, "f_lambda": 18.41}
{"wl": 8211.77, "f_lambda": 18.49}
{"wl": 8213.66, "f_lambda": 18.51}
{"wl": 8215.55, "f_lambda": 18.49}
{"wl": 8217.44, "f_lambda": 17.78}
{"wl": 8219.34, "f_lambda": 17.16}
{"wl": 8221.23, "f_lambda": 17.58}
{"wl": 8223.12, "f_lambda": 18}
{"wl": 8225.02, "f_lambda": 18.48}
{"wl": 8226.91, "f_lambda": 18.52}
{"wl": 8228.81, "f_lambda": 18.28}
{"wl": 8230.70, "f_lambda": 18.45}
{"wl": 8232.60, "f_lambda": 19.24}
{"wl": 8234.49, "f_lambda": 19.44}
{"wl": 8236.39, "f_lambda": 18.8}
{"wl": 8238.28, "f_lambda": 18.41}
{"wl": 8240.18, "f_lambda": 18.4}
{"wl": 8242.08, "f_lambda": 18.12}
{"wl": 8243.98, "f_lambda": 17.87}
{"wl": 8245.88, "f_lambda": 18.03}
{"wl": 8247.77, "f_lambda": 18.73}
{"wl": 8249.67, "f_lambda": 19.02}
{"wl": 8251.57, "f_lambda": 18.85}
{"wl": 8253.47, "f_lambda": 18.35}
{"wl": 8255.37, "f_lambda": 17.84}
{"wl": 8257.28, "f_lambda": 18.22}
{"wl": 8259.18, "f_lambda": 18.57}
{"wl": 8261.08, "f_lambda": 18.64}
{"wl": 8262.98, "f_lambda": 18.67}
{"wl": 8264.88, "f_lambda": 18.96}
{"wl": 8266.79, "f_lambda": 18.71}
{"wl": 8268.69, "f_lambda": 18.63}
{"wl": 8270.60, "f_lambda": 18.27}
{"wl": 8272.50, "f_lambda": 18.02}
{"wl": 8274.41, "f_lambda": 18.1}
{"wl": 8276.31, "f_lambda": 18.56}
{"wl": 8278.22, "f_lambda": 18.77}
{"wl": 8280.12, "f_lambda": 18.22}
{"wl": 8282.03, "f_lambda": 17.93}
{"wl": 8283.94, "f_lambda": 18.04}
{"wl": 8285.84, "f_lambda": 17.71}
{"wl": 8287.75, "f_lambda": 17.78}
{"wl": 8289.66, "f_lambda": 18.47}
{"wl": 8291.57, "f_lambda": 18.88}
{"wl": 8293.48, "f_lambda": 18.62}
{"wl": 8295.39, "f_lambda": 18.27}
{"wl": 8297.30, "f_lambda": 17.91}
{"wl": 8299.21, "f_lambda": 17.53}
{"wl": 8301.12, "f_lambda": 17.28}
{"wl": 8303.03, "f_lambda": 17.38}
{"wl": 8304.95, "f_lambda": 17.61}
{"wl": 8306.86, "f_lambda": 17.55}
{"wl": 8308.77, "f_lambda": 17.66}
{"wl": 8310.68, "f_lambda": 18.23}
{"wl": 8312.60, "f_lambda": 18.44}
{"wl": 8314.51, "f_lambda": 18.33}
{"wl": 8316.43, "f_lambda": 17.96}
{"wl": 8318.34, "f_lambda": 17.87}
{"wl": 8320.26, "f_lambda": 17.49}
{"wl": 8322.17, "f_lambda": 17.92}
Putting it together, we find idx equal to 0.04 mag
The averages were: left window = 18.7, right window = 18.4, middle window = 17.9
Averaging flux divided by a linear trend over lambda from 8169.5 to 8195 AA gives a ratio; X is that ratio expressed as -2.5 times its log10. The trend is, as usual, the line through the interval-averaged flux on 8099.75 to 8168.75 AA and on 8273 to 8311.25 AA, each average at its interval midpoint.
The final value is 0.02 mag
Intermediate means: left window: 18.6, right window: 18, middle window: 18.2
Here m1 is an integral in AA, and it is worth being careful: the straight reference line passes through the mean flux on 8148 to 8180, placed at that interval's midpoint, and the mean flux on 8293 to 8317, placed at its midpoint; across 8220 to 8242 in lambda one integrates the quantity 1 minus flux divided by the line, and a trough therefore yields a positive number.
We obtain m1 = -0.1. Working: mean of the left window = 18.8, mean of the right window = 17.9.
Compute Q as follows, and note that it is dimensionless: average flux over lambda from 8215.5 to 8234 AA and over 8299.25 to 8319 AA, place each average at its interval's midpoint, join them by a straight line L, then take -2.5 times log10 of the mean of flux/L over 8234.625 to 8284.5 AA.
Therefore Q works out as -0.02 mag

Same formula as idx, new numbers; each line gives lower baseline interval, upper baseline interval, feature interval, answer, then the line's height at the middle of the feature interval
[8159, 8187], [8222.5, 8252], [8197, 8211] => 0.05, 18.6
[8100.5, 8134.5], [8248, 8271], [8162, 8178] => -0.02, 18.4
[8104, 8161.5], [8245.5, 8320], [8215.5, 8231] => 0.02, 18.4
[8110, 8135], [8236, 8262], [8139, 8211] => 0.00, 18.4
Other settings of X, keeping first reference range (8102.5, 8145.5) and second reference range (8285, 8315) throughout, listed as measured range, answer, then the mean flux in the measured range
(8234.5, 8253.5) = -0.02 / 18.5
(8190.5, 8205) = 0.05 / 17.5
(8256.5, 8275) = -0.03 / 18.5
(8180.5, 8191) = 0.02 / 18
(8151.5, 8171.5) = -0.04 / 19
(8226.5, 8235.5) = -0.04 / 18.8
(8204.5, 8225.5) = 0.01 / 18.1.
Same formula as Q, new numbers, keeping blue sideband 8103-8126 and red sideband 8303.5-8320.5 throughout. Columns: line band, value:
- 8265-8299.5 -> -0.02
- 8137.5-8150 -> -0.03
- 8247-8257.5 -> -0.03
